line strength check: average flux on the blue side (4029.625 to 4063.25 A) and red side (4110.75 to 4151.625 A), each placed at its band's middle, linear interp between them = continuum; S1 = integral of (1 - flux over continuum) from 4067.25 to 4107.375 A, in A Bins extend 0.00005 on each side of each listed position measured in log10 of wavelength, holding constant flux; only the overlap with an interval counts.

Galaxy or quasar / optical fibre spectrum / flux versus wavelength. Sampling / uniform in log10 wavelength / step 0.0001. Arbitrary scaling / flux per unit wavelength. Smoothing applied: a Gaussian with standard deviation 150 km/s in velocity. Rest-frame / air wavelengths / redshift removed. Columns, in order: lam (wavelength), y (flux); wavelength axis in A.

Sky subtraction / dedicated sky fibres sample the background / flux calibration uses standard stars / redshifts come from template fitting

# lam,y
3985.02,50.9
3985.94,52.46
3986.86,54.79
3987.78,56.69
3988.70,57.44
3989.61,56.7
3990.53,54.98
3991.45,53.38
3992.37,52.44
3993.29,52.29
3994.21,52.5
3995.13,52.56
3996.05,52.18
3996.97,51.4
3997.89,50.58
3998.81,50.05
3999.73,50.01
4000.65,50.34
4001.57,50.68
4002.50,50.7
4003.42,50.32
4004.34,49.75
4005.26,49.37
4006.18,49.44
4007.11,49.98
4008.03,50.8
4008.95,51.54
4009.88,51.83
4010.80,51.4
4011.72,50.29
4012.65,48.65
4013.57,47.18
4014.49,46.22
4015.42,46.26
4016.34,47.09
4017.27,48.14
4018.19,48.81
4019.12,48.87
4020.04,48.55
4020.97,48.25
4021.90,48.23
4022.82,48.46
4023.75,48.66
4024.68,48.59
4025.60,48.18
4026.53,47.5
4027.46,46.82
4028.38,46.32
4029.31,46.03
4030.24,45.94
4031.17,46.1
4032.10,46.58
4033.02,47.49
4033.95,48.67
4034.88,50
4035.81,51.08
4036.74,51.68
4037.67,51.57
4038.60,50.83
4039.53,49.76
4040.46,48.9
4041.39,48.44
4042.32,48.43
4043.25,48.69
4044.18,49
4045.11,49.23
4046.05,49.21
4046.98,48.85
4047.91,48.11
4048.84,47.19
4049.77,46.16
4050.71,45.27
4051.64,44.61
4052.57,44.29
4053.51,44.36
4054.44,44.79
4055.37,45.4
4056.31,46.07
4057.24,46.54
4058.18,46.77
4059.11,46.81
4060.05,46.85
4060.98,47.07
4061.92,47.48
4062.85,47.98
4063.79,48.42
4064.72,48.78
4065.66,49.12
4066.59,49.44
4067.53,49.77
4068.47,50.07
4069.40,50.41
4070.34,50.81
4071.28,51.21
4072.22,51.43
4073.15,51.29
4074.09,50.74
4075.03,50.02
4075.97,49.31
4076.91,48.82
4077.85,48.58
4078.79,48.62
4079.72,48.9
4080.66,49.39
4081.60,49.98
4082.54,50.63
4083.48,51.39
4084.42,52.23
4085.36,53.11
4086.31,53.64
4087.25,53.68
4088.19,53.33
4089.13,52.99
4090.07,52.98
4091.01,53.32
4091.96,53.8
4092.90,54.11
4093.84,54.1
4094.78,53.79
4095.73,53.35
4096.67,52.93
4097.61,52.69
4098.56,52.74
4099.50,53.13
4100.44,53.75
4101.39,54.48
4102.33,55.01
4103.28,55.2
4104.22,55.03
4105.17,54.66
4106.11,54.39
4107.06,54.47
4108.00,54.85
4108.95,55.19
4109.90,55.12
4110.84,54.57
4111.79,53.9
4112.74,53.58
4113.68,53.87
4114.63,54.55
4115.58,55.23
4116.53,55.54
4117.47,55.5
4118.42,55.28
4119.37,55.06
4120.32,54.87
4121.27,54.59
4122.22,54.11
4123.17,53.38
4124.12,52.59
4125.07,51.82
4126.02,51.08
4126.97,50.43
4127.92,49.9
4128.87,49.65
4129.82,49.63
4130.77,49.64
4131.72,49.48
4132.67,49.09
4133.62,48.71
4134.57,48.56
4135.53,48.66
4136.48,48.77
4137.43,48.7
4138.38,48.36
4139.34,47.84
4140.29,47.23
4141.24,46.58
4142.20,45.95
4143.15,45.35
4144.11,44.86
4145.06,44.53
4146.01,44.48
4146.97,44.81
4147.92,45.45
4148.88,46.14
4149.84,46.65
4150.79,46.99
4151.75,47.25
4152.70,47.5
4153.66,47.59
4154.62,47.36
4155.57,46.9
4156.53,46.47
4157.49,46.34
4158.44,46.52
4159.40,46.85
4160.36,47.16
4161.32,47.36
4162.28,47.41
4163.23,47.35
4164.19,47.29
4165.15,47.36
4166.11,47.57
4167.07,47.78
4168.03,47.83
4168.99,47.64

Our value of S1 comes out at -2.8 A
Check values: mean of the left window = 47.7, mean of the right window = 50.1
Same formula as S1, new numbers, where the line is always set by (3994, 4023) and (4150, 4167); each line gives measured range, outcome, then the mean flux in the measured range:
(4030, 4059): 0.8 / 47.7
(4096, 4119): -3.1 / 54.4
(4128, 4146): -0.1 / 47.8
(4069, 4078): -0.3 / 50.3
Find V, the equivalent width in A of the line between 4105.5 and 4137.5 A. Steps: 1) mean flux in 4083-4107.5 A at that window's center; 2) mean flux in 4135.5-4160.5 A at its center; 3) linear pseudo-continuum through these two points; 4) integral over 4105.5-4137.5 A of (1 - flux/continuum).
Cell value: -1.5 A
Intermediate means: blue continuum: 53.6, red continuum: 46.7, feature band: 52.6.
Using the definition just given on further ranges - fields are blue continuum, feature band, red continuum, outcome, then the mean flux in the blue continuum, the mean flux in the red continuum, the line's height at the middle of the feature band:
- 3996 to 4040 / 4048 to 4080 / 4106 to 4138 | 1.61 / 49.1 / 52.5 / 50.6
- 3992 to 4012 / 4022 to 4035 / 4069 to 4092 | 0.90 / 50.9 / 51.2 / 51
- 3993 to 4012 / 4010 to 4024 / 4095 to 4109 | 0.79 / 50.9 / 54.1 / 51.3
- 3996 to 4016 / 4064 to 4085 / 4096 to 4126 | 1.06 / 49.9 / 54.2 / 52.7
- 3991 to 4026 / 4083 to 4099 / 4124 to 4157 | -1.52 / 49.8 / 47.8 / 48.6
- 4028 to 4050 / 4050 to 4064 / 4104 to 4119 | 1.10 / 48.5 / 54.7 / 50.1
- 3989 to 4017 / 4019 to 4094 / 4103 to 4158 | 2.25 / 50.7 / 50.4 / 50.6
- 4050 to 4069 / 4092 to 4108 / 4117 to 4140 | -1.50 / 47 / 51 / 49.4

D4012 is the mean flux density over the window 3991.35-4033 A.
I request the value 49.3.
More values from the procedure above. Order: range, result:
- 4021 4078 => 48.2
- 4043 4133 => 51.1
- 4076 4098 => 52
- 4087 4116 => 54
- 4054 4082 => 48.7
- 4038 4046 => 49.2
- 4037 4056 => 47.7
